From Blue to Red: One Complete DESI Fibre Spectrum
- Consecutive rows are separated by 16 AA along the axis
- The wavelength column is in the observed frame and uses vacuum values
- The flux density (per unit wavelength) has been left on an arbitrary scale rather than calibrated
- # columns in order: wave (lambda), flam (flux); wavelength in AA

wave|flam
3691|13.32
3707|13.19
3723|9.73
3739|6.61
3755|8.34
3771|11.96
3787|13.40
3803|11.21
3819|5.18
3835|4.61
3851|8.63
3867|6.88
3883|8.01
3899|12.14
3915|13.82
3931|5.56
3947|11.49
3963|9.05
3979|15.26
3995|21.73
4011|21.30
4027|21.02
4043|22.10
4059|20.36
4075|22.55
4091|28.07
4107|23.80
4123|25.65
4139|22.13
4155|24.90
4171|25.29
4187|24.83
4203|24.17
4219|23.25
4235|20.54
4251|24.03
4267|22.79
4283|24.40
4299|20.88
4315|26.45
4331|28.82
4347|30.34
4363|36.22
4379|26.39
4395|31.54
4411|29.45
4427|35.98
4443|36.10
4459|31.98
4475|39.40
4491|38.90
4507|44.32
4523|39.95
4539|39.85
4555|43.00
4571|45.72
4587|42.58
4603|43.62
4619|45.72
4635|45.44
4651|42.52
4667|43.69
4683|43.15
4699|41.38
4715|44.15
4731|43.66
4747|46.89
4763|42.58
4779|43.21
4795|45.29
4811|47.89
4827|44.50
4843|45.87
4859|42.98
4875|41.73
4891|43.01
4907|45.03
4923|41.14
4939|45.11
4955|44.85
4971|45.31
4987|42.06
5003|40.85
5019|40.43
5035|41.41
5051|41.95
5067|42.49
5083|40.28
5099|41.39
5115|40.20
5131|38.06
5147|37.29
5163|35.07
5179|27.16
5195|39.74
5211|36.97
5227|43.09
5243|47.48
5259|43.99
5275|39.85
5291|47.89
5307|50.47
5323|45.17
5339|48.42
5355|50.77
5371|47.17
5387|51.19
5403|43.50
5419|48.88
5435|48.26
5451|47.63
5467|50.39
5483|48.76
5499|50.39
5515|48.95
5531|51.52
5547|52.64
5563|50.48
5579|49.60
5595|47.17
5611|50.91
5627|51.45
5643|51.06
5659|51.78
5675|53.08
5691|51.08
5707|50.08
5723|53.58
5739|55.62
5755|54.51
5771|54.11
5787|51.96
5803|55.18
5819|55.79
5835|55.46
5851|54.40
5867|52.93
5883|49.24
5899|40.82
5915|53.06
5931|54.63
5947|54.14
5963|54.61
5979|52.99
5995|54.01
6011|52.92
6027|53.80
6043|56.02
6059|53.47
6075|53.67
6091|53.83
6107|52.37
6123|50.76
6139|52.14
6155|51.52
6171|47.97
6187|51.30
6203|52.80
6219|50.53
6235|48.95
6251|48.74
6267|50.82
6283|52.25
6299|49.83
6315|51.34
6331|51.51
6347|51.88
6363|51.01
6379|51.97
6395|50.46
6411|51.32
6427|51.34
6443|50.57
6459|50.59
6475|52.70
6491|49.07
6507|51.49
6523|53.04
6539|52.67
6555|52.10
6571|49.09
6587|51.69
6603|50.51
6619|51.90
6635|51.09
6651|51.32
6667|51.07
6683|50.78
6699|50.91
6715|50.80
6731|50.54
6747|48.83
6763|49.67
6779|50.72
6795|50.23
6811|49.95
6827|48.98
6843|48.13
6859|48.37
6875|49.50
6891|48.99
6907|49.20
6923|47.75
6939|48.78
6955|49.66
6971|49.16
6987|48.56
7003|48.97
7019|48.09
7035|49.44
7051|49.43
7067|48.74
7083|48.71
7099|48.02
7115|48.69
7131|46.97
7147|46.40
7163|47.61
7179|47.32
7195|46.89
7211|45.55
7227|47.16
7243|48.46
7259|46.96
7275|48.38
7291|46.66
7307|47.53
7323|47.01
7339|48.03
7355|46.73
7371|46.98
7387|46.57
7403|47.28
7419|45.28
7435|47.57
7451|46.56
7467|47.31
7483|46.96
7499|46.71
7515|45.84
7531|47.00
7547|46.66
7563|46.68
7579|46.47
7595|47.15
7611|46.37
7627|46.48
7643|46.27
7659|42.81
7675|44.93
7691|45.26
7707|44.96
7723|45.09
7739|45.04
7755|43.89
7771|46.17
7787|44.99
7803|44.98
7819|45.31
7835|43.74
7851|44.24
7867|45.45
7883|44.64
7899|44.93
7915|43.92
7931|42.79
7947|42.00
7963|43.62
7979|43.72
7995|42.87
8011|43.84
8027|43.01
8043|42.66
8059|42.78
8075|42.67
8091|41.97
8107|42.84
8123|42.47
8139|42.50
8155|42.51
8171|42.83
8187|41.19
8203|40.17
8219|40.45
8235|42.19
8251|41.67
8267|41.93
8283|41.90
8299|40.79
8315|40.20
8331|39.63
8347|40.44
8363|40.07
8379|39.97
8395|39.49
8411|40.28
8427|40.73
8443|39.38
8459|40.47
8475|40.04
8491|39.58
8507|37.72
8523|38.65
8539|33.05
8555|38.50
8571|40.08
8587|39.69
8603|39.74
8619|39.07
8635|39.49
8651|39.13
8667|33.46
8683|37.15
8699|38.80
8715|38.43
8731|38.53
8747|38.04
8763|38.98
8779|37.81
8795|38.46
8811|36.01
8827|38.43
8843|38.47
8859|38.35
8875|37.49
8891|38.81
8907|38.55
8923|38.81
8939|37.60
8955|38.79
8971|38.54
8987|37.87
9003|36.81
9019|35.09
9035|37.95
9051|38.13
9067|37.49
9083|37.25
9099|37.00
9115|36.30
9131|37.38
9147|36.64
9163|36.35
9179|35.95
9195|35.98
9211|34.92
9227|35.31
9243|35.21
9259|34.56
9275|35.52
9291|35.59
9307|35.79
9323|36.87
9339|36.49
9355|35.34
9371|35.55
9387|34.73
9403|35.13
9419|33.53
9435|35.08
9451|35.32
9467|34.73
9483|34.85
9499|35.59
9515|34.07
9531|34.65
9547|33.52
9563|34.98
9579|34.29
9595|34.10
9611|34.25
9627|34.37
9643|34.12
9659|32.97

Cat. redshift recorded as 0.000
